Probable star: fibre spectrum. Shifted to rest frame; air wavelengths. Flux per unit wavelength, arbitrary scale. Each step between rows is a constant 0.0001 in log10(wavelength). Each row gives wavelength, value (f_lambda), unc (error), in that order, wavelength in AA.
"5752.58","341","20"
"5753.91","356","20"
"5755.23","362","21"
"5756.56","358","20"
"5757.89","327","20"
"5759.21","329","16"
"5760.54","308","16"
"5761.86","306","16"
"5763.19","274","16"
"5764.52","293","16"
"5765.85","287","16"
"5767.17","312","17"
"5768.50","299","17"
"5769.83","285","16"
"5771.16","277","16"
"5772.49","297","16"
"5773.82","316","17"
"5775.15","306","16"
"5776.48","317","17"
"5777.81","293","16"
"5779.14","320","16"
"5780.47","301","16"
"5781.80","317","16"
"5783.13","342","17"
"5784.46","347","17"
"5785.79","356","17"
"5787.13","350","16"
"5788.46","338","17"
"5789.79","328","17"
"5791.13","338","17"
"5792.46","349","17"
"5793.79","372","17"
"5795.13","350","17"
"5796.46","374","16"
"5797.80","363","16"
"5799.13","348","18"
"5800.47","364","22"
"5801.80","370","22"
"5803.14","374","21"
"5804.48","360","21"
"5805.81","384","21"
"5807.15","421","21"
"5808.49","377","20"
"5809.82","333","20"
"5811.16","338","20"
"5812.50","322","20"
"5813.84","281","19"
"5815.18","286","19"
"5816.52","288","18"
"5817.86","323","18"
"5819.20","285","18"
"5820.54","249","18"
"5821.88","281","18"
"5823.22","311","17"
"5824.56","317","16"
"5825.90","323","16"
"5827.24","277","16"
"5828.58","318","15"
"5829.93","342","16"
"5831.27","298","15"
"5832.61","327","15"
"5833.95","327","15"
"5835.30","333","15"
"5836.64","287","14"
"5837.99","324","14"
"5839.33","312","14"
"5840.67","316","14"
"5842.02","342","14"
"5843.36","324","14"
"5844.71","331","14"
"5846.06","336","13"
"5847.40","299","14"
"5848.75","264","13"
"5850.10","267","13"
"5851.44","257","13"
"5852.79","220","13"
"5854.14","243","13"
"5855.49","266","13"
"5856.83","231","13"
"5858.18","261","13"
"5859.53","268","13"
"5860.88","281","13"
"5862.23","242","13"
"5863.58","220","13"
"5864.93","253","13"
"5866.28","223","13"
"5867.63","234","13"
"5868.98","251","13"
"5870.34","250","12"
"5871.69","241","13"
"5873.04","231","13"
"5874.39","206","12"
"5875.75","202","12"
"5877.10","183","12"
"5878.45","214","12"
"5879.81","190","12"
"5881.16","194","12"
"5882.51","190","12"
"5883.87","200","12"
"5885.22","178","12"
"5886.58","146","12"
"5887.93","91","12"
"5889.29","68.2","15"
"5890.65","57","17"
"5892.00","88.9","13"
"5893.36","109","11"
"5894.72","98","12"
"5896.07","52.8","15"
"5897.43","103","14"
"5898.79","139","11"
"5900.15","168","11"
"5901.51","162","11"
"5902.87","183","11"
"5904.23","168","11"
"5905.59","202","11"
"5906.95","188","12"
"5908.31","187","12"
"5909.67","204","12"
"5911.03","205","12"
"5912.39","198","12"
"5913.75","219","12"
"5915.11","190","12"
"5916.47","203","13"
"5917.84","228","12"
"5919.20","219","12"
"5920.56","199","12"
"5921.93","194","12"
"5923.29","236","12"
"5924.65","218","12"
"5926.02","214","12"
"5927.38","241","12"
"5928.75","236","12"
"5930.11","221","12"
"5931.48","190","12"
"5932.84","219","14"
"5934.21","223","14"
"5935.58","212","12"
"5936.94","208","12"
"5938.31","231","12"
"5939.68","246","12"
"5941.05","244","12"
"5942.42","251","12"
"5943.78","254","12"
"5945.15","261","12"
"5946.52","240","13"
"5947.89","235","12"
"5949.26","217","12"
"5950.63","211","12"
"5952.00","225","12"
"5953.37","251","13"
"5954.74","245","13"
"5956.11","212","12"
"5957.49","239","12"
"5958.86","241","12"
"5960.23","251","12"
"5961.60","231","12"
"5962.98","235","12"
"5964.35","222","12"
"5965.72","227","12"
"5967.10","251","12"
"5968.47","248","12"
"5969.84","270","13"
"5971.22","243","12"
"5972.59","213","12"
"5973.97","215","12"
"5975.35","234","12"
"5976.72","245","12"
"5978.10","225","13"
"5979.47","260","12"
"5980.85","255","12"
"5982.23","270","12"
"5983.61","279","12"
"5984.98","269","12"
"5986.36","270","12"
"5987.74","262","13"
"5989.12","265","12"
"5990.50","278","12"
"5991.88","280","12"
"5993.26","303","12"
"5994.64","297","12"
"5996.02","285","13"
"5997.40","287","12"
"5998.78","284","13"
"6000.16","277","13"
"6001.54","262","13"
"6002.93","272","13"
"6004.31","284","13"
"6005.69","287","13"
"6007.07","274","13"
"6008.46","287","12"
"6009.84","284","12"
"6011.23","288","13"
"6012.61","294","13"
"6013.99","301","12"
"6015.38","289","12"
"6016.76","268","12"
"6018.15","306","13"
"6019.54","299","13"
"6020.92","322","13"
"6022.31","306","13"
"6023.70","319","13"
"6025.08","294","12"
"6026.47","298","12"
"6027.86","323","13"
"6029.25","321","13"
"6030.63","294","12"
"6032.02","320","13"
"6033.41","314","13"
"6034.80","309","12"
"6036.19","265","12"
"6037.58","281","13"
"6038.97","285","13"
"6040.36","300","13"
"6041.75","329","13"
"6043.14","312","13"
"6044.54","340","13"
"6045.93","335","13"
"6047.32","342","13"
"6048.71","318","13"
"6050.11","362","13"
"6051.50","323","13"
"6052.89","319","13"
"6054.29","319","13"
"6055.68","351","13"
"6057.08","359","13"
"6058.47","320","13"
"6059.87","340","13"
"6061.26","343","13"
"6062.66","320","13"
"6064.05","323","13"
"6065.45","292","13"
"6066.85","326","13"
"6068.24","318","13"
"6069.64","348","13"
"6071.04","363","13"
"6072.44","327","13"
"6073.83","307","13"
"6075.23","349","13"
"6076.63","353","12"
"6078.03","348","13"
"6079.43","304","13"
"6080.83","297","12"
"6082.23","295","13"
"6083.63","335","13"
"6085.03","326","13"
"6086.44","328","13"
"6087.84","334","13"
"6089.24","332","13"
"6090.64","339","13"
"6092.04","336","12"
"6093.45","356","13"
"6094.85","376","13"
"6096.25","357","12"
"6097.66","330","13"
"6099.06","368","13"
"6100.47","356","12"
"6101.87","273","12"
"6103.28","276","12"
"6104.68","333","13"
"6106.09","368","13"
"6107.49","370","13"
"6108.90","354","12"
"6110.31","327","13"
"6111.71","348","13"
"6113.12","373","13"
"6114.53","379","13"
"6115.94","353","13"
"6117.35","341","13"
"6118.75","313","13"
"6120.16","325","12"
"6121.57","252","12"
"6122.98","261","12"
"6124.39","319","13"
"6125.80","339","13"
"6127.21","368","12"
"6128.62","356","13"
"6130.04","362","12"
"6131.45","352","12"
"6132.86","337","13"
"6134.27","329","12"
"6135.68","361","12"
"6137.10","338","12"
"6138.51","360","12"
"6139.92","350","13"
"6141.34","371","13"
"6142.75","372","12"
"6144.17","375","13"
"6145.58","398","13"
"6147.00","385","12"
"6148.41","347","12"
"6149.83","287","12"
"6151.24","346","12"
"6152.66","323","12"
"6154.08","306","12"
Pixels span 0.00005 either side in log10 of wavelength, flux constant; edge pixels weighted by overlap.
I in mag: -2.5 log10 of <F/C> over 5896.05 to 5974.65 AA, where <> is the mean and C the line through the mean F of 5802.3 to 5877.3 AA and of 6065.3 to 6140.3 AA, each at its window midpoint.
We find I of 0.384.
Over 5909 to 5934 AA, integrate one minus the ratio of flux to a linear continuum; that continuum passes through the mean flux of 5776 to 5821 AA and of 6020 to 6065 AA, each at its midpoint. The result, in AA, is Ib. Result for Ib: 8.8 AA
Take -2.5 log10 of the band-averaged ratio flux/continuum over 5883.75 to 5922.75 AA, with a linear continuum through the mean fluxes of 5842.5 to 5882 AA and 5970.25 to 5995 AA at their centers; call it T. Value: 0.492 mag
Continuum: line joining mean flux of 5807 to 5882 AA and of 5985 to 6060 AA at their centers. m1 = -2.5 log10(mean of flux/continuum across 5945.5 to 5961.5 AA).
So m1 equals 0.24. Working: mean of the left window 279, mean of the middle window 234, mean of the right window 301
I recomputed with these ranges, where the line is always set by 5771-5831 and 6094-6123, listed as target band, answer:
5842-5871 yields 0.242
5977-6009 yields 0.215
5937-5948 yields 0.339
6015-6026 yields 0.117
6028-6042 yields 0.113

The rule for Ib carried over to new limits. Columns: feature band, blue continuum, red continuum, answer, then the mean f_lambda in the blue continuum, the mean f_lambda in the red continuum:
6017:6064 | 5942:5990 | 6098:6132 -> -4.5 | 244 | 336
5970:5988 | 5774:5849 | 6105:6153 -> 4.7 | 328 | 345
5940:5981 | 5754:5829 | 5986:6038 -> 8.3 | 326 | 291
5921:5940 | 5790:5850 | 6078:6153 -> 6.4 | 327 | 340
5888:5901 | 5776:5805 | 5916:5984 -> 8.3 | 344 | 233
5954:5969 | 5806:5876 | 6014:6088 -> 3.4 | 288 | 319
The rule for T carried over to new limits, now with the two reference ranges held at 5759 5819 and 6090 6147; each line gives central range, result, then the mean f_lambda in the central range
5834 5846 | 0.031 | 322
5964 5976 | 0.387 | 236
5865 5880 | 0.436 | 223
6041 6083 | 0.040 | 329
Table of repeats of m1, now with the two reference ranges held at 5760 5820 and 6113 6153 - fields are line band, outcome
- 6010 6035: 0.12 mag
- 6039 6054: 0.05 mag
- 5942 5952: 0.38 mag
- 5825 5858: 0.11 mag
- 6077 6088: 0.07 mag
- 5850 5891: 0.49 mag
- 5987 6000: 0.19 mag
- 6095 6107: 0.02 mag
